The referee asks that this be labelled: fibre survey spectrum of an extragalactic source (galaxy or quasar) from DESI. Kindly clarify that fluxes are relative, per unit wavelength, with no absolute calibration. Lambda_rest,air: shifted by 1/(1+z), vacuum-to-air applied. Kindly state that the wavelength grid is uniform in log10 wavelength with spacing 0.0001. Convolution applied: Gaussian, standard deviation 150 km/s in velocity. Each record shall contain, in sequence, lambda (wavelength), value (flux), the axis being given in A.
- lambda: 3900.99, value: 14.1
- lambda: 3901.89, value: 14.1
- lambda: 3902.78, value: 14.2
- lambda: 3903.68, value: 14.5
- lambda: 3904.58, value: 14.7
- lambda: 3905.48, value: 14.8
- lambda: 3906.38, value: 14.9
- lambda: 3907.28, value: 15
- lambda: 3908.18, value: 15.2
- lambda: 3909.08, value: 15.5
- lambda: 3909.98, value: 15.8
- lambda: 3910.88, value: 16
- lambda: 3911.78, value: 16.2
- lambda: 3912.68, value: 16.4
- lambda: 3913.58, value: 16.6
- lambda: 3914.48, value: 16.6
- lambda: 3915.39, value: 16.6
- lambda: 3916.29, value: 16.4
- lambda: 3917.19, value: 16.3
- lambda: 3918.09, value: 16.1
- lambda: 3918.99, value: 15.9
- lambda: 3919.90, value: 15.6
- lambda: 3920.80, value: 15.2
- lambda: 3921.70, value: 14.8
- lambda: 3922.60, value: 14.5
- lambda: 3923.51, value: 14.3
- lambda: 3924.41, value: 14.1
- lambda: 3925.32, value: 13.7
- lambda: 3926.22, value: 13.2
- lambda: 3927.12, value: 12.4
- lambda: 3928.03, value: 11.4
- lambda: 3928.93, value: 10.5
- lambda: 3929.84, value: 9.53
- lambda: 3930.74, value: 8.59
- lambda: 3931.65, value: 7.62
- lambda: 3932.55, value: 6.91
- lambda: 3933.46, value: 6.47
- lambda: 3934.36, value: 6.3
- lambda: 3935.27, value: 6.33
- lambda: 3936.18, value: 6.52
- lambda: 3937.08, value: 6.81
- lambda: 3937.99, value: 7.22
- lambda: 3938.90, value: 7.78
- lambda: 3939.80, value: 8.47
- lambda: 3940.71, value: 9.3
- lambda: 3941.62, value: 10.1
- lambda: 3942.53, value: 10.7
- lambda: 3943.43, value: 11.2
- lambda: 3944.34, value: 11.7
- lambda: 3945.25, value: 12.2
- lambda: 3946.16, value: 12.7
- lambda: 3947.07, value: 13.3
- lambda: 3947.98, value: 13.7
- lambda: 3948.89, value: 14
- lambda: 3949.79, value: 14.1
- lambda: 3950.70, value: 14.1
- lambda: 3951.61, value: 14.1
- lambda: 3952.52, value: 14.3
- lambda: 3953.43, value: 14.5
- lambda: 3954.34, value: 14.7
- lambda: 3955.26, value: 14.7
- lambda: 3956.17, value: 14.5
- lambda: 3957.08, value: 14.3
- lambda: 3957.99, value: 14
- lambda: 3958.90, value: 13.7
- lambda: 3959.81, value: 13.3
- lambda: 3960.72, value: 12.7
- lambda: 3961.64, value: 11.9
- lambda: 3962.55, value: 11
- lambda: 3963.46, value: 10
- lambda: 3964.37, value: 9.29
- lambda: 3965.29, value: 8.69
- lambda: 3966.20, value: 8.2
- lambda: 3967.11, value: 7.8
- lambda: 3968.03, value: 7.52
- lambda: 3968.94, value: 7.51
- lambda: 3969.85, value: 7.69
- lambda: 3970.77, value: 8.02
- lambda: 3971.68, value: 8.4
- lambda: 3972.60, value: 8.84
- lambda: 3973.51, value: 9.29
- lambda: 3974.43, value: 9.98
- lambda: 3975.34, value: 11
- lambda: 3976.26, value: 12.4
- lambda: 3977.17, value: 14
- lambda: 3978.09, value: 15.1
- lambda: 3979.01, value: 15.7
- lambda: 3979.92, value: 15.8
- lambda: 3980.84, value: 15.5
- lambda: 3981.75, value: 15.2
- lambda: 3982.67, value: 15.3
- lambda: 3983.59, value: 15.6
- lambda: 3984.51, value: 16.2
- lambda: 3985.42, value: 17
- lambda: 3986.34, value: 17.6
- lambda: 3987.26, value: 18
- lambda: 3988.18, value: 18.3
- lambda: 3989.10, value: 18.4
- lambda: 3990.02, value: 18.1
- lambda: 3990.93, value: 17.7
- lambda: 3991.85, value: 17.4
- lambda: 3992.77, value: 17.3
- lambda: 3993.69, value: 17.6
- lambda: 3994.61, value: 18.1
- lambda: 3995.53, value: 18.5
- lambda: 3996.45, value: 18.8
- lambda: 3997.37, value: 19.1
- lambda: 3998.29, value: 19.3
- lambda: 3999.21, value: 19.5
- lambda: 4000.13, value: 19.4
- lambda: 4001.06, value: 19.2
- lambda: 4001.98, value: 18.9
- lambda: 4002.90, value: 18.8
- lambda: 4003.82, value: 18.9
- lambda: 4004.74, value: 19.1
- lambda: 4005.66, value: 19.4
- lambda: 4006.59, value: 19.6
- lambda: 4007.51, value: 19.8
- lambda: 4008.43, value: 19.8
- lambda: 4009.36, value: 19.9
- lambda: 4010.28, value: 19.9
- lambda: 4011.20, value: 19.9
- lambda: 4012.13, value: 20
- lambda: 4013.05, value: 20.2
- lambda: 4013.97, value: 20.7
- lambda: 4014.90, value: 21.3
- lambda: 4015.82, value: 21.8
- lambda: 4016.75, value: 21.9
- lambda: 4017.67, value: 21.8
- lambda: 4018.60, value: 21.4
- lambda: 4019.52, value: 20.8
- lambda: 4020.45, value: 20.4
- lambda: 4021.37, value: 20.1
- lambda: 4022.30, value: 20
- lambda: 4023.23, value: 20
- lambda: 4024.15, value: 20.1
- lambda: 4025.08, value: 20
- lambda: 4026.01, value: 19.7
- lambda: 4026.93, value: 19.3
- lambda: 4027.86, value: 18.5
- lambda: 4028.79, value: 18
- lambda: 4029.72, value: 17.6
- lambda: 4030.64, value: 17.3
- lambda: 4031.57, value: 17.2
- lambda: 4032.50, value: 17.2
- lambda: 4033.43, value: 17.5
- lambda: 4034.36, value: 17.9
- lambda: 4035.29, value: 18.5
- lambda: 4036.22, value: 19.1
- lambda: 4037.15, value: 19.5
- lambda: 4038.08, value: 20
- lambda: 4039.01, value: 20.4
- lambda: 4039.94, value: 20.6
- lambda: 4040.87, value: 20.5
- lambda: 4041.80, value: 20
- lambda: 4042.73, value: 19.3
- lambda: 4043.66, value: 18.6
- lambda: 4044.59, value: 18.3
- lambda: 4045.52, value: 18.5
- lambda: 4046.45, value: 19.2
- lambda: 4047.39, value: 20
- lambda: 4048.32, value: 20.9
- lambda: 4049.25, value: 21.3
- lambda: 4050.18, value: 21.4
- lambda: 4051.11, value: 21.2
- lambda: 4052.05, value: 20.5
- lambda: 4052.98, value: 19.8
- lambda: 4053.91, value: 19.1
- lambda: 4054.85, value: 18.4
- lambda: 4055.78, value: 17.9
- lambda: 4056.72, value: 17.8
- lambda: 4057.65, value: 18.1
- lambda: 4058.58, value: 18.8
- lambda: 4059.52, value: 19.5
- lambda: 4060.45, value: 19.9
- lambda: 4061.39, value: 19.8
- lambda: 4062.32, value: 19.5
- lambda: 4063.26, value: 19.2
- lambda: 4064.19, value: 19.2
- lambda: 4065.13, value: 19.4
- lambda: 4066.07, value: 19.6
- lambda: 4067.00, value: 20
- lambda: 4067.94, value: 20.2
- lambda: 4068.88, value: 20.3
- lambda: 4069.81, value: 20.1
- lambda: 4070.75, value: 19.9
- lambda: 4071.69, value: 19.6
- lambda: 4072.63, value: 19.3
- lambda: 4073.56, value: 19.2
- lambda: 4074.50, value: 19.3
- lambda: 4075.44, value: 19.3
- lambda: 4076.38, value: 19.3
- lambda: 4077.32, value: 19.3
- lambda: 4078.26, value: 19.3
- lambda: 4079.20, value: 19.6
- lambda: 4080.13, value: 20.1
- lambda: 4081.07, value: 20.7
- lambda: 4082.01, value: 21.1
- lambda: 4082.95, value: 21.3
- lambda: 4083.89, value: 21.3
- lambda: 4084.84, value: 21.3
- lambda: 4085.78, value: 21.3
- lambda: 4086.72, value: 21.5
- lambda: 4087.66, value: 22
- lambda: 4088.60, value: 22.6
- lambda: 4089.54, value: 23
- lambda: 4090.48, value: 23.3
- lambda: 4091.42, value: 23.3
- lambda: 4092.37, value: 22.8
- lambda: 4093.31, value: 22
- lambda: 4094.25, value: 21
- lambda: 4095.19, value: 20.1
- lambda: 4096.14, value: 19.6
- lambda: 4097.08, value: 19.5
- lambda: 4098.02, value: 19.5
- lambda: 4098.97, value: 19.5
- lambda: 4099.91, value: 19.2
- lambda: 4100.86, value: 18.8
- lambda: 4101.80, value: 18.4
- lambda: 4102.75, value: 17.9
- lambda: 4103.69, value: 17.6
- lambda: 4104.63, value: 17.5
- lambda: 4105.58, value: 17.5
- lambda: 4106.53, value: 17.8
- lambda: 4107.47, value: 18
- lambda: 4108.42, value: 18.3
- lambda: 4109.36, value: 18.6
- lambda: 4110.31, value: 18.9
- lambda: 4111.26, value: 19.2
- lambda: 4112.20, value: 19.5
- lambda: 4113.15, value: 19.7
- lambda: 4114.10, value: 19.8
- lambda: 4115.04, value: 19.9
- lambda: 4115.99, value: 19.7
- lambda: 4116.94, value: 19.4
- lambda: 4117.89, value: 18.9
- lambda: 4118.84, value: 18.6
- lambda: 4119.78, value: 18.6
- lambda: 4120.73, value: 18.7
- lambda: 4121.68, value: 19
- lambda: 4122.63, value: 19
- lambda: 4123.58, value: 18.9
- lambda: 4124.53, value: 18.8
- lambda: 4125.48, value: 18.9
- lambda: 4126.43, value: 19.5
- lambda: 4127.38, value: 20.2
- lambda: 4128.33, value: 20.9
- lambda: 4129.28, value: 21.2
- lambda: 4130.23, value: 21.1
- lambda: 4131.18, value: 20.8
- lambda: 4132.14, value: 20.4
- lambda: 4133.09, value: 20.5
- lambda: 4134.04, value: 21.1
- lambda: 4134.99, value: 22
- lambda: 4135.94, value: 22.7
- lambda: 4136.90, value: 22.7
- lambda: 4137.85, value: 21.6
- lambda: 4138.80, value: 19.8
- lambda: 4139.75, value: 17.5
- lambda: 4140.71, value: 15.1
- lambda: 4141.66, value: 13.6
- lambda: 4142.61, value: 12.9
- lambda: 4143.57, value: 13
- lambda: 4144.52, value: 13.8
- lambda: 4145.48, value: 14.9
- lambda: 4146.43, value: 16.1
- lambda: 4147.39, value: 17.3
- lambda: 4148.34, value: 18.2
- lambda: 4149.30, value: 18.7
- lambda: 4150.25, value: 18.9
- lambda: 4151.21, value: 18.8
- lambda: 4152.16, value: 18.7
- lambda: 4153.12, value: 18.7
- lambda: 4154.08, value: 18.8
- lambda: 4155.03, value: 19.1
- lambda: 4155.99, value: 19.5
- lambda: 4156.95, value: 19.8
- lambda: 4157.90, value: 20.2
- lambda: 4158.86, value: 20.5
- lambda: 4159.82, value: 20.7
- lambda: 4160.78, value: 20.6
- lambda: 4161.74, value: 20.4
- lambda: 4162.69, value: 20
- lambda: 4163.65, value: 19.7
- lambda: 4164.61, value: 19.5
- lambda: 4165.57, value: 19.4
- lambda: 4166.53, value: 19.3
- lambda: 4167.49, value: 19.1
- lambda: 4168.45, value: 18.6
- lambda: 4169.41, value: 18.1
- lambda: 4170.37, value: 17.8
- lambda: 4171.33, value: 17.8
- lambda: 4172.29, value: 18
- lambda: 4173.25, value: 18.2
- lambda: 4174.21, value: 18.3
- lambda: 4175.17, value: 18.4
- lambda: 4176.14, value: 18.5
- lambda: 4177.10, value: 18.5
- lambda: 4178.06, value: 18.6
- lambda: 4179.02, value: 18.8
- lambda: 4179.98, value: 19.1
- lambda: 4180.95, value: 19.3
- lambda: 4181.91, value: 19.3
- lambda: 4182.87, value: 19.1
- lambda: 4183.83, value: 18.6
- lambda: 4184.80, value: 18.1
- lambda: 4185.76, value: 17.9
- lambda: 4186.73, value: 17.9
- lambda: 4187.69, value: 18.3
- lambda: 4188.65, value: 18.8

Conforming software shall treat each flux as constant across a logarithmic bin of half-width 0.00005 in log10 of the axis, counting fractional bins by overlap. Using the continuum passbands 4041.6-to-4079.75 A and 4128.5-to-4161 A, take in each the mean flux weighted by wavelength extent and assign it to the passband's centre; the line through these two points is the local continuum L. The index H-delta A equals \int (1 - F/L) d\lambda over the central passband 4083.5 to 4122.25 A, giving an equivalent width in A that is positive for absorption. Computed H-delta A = -1.3 A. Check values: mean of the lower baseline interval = 19.5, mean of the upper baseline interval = 18.8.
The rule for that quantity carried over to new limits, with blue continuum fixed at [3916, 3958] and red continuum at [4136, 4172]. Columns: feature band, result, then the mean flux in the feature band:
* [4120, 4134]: -1.8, 19.9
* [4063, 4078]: -3.4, 19.6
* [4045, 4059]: -3.8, 19.5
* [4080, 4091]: -3.6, 21.7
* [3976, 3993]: -3.8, 16.4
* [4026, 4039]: -3.2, 18.4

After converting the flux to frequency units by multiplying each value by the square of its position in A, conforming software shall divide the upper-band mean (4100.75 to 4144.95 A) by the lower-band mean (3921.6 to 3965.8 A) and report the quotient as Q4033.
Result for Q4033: 1.81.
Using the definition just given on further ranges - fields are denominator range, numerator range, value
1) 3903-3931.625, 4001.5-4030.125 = 1.45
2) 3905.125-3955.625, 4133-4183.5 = 1.65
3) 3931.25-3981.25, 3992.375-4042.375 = 1.82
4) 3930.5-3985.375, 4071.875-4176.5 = 1.85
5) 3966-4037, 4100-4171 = 1.17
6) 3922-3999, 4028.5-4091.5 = 1.63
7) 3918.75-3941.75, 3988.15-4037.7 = 1.92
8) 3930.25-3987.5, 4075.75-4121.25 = 1.84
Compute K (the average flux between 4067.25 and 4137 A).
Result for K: 20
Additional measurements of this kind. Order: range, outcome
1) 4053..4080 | 19.3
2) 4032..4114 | 19.7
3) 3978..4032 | 18.8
